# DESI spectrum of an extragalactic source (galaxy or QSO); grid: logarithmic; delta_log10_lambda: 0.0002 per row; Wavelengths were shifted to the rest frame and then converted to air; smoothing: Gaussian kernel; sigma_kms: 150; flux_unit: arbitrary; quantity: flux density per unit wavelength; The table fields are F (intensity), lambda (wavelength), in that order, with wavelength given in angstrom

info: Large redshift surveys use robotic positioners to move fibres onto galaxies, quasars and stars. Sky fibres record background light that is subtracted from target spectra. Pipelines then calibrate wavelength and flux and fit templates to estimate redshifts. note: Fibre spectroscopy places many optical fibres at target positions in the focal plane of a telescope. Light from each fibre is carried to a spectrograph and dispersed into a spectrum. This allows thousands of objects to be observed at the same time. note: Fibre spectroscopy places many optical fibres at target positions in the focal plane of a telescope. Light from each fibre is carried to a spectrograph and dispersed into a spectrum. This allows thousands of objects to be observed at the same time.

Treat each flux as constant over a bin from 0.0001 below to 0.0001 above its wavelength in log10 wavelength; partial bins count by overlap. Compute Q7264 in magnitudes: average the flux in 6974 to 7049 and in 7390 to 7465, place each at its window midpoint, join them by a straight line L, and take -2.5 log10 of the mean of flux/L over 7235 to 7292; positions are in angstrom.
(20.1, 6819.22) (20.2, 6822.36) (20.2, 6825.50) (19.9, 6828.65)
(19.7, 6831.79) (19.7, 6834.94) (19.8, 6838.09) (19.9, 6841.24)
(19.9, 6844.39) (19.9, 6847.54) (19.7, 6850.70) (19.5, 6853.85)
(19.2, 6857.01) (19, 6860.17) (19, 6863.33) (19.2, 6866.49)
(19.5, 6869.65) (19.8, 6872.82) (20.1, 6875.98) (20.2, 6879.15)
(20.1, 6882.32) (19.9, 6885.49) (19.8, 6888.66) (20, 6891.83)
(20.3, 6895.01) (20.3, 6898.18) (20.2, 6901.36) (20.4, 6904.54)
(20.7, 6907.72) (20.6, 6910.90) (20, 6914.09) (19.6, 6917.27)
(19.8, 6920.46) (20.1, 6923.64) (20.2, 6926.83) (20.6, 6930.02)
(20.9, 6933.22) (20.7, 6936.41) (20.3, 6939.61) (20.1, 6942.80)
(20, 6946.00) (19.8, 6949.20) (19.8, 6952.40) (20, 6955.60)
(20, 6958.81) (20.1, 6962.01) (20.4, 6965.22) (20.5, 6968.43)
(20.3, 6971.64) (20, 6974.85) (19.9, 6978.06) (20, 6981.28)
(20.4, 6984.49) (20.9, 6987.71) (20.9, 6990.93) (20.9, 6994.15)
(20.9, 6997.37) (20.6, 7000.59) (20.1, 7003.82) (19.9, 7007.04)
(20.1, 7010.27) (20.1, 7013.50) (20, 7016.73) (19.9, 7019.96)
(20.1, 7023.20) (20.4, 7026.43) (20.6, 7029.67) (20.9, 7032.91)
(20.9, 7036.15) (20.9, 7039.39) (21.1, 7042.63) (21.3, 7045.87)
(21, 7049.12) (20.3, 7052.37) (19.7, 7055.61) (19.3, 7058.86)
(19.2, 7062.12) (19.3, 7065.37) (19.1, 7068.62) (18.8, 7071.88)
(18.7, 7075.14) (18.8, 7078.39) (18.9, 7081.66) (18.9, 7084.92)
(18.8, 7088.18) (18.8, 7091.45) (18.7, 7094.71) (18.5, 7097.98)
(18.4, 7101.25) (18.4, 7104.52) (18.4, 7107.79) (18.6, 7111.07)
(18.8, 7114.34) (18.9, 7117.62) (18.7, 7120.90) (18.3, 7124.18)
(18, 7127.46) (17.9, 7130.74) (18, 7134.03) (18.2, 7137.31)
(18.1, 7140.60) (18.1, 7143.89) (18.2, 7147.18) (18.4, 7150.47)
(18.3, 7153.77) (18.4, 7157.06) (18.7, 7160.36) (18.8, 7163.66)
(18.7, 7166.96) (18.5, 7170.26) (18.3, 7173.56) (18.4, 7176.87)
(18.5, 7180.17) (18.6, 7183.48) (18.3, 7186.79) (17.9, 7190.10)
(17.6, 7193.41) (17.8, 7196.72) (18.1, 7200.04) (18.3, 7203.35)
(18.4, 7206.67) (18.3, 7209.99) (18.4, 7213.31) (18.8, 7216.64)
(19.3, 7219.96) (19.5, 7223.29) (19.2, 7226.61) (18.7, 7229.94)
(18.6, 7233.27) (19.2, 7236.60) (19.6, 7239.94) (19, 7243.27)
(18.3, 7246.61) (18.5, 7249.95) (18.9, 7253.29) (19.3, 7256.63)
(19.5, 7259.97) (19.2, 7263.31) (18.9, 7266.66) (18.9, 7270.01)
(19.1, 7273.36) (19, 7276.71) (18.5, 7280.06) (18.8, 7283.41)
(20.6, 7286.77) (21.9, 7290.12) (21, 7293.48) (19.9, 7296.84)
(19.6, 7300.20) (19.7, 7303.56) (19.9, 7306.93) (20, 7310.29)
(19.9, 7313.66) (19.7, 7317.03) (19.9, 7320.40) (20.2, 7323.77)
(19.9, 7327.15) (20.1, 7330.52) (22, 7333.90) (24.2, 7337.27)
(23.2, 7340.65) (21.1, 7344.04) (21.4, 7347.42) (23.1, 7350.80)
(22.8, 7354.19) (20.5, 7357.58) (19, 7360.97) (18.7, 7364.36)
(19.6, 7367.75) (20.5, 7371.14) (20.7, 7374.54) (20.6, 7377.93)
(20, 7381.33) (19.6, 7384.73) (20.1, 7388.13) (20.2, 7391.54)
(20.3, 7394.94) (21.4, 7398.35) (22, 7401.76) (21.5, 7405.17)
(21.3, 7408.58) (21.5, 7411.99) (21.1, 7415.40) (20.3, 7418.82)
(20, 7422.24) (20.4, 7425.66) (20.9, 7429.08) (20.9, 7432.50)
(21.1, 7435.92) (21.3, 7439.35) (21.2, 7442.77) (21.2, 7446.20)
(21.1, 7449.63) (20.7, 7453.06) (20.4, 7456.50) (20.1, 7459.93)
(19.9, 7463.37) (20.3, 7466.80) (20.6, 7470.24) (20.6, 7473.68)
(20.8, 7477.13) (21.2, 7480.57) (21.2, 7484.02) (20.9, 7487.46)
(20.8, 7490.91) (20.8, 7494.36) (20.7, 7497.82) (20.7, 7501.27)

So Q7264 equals 0.08 mag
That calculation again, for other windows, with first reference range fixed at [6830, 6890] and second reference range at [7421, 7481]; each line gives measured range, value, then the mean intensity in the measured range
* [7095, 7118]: 0.09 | 18.6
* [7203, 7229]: 0.08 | 18.8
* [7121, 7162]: 0.11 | 18.2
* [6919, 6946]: -0.03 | 20.3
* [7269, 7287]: 0.07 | 19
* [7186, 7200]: 0.13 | 17.9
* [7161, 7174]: 0.09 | 18.6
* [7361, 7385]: 0.03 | 19.9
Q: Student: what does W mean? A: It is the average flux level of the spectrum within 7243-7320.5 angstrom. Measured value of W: 19.5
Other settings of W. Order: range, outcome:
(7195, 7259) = 18.8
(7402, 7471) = 20.8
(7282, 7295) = 20.6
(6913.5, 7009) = 20.3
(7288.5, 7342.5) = 20.7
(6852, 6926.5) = 19.9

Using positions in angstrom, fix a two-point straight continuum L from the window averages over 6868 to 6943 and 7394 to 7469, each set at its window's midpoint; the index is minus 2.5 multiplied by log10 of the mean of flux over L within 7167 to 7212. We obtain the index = 0.13 mag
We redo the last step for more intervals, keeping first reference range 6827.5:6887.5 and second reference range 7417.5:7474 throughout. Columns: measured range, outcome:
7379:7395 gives 0.028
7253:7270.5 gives 0.066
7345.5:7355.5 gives -0.096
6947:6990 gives -0.016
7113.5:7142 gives 0.103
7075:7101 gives 0.074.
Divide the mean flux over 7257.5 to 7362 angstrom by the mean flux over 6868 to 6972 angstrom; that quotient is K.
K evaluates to 1.01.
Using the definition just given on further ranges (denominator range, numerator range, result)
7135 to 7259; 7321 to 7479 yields 1.12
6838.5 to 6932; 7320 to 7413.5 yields 1.05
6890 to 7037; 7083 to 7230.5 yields 0.91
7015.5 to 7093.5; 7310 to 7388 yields 1.05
